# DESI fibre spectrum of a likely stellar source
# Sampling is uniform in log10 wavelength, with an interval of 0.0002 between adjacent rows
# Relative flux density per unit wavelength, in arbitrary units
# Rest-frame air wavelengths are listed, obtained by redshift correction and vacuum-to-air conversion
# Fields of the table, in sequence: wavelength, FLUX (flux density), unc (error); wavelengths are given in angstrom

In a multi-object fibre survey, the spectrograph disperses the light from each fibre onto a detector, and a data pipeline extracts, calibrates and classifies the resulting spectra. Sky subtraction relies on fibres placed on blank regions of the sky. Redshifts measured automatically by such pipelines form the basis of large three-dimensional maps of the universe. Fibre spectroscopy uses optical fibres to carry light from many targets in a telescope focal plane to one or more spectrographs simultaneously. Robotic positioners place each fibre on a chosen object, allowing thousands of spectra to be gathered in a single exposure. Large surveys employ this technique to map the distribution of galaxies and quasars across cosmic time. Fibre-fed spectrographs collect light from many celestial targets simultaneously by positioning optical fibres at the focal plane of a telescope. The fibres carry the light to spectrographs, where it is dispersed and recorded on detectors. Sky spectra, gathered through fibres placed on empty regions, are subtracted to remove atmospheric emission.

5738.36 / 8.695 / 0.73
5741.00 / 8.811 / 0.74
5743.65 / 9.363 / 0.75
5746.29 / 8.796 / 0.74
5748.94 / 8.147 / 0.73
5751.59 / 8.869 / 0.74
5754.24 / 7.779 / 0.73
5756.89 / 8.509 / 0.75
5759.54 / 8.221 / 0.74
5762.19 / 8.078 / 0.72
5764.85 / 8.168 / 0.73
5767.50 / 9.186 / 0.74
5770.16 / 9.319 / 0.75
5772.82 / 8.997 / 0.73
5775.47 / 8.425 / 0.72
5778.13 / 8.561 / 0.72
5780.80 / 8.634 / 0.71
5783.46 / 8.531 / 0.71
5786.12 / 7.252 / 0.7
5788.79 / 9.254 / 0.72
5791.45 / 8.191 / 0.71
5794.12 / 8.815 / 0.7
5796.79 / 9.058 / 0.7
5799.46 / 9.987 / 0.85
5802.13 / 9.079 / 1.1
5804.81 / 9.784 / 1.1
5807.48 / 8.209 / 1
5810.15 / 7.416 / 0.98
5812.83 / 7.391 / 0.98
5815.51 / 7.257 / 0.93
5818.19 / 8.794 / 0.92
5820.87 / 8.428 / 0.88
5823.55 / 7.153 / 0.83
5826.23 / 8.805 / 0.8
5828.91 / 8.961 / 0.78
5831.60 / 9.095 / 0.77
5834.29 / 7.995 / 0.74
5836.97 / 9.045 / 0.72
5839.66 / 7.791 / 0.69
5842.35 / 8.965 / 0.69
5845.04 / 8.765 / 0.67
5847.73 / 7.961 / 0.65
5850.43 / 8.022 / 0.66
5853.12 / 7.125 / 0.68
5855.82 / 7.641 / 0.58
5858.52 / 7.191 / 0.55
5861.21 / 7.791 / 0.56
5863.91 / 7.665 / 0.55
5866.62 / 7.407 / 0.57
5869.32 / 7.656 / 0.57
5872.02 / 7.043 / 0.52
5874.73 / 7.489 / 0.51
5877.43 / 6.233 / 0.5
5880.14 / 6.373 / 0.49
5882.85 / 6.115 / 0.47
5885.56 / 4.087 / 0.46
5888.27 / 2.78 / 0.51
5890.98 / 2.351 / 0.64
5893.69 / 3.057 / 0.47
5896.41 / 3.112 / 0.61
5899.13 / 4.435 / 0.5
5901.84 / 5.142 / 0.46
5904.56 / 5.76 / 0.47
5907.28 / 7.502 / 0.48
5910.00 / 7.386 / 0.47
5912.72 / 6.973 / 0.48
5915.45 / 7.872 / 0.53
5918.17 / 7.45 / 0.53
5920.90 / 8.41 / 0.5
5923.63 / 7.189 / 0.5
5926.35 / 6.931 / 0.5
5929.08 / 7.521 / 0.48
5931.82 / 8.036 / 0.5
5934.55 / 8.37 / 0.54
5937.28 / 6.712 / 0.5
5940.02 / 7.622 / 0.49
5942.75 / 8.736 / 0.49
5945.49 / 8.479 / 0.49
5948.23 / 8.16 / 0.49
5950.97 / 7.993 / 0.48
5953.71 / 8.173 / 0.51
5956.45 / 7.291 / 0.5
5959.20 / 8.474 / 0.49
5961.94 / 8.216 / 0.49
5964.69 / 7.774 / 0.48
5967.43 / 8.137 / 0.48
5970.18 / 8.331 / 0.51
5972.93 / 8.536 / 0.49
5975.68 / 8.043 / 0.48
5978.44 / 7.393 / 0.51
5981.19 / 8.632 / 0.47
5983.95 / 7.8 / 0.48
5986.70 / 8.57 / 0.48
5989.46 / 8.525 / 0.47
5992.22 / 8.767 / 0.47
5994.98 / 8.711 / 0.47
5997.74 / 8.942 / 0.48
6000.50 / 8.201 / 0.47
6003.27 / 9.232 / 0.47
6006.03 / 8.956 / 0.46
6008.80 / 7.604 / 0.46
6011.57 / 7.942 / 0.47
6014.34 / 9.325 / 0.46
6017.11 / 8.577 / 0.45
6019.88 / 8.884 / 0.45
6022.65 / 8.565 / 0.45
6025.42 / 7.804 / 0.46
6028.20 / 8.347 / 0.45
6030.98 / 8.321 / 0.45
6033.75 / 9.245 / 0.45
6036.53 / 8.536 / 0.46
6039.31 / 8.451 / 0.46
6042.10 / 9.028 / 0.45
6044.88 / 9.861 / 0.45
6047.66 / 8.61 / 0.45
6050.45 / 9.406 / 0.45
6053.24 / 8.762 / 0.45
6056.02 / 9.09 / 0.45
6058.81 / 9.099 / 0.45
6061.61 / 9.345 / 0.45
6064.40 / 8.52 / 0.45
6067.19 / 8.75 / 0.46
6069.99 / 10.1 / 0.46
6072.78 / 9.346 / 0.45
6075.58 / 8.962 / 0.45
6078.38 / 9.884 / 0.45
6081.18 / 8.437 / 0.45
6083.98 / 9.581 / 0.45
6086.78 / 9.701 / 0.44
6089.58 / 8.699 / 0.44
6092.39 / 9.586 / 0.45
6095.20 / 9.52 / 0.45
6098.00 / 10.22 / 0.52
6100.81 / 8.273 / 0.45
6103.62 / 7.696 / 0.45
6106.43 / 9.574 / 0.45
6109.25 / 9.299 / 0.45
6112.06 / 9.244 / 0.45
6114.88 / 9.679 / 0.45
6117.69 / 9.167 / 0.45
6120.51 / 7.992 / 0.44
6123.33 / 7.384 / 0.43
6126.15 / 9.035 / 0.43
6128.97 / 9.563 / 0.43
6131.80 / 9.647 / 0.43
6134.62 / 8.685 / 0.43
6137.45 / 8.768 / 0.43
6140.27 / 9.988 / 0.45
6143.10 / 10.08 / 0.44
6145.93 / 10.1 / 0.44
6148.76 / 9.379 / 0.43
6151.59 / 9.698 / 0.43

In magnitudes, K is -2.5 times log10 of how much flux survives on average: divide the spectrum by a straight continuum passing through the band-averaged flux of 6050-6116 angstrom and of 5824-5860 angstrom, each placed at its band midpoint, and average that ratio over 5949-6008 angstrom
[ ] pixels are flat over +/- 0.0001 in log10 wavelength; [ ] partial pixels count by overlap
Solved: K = 0.06 mag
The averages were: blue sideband 8.23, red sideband 9.19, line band 8.31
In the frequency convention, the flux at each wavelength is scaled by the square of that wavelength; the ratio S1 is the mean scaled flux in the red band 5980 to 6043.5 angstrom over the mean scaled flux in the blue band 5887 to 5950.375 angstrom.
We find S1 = 1.35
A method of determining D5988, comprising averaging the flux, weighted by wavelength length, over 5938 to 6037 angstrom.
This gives 8.35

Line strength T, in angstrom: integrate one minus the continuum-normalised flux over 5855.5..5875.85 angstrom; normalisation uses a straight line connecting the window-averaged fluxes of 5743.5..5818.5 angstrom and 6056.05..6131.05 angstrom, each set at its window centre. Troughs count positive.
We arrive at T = 2.84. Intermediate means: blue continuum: 8.54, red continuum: 9.11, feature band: 7.48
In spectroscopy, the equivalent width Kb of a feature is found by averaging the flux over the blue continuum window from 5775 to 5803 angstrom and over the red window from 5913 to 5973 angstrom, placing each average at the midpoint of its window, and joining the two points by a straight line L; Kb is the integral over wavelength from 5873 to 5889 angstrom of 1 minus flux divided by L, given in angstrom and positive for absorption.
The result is 5.0 angstrom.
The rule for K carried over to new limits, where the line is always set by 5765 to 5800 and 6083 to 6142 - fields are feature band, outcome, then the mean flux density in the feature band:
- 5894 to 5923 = 0.373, 6.3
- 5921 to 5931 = 0.199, 7.41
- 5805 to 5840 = 0.069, 8.25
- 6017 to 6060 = 0.029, 8.79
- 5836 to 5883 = 0.163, 7.59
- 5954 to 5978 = 0.111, 8.08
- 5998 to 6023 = 0.048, 8.6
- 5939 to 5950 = 0.084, 8.26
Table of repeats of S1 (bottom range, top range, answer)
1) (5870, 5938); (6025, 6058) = 1.49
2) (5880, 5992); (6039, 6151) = 1.37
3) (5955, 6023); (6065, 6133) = 1.13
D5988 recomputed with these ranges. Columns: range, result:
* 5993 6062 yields 8.75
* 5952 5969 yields 8.02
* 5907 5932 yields 7.5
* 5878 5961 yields 6.63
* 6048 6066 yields 9.01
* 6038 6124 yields 9.09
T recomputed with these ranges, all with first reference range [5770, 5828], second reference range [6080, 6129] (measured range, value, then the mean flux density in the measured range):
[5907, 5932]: 3.46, 7.5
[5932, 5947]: 1.29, 7.99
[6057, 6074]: -0.44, 9.19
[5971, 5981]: 0.82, 8.08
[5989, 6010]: 0.51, 8.63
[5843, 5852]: 0.32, 8.28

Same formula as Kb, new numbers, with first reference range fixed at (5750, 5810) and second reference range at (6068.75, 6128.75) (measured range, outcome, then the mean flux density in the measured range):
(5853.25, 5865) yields 1.67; 7.52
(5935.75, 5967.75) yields 3.33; 7.98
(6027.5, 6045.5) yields 0.45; 8.8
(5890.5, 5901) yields 6.45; 3.41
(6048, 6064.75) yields 0.03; 9.04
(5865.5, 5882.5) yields 3.51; 6.97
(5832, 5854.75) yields 1.32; 8.24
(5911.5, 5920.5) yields 1.33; 7.54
